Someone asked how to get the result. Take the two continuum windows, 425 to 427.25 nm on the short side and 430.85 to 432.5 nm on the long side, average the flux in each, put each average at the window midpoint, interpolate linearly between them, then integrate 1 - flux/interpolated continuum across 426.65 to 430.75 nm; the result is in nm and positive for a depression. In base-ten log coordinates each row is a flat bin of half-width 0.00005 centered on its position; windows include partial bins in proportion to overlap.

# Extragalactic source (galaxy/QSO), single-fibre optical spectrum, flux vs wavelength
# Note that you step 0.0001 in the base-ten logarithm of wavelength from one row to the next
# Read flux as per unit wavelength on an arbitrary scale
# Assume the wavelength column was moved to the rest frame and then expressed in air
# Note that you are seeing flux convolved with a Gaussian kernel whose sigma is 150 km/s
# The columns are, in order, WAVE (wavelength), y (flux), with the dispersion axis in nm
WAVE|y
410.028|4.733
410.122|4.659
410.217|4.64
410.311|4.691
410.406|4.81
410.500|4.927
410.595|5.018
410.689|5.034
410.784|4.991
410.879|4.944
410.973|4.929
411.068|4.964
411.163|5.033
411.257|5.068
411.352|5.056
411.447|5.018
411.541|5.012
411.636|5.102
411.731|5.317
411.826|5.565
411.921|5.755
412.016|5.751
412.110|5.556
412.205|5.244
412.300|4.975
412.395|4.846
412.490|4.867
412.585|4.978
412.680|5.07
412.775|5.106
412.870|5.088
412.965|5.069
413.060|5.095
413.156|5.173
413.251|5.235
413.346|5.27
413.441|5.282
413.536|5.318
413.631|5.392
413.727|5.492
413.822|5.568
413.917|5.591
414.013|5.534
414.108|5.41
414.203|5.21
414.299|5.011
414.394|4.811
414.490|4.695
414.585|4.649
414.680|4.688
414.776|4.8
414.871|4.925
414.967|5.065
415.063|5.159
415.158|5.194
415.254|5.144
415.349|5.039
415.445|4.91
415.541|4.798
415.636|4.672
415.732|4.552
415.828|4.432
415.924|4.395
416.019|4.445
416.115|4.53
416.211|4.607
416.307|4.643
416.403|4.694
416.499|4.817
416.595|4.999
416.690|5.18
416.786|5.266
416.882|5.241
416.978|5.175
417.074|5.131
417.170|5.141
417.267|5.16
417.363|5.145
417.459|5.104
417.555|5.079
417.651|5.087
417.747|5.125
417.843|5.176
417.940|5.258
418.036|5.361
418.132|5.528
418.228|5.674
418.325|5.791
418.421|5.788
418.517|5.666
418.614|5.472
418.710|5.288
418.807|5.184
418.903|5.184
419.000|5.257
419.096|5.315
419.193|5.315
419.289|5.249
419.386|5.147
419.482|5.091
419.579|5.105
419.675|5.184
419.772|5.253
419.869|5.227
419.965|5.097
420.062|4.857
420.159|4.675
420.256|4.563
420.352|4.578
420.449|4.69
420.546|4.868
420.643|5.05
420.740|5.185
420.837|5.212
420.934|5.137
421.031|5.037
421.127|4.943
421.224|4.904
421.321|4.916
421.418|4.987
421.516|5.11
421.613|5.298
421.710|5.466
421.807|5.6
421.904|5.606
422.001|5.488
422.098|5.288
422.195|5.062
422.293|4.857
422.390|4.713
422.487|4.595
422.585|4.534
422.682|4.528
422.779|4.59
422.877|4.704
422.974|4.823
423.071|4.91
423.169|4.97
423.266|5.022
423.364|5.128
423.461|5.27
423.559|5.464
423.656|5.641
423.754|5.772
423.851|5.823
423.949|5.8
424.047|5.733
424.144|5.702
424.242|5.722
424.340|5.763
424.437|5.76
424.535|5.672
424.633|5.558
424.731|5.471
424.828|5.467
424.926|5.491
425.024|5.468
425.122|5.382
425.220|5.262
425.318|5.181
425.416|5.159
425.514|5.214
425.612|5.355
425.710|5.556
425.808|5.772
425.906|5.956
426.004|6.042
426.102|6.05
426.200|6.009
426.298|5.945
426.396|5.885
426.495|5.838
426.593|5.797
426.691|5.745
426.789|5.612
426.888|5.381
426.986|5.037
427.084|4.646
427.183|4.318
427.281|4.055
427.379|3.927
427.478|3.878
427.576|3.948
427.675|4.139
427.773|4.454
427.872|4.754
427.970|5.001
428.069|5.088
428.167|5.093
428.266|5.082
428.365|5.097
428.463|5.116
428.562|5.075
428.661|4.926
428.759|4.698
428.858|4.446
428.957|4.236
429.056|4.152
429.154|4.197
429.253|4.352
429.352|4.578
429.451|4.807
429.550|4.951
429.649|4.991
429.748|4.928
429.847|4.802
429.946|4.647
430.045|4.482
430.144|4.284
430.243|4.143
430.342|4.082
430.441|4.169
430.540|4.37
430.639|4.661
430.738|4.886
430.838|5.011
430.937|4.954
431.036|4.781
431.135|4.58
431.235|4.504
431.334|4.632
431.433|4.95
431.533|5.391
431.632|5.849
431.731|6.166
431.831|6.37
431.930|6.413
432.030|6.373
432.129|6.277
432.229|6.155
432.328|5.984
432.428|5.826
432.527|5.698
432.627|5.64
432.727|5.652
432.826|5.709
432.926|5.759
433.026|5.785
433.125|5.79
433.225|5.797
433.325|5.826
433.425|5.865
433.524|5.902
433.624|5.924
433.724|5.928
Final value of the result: 0.66 nm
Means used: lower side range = 5.49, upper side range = 5.57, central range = 4.64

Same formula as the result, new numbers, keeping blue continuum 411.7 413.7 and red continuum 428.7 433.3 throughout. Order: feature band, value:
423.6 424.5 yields -0.102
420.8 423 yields 0.066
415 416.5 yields 0.133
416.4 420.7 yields 0.026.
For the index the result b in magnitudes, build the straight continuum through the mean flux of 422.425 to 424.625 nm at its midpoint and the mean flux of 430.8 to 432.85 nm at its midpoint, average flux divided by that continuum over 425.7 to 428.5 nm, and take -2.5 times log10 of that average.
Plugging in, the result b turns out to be 0.05 mag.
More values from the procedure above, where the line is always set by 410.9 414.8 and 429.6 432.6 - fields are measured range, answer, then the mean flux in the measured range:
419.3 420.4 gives 0.04 mag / 4.99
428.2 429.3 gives 0.11 mag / 4.68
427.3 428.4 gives 0.13 mag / 4.56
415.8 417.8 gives 0.05 mag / 4.93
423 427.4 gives -0.06 mag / 5.45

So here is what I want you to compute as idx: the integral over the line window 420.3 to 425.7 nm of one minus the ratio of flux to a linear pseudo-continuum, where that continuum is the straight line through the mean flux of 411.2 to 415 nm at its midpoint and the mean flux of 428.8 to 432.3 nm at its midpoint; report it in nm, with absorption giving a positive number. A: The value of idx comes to -0.20 nm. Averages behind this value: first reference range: 5.17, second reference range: 4.94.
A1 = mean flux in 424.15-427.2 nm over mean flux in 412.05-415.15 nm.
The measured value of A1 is 1.08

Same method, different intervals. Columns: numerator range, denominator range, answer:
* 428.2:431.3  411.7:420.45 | 0.91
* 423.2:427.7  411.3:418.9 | 1.05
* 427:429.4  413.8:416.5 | 0.93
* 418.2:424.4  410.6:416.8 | 1.03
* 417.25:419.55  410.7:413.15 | 1.03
